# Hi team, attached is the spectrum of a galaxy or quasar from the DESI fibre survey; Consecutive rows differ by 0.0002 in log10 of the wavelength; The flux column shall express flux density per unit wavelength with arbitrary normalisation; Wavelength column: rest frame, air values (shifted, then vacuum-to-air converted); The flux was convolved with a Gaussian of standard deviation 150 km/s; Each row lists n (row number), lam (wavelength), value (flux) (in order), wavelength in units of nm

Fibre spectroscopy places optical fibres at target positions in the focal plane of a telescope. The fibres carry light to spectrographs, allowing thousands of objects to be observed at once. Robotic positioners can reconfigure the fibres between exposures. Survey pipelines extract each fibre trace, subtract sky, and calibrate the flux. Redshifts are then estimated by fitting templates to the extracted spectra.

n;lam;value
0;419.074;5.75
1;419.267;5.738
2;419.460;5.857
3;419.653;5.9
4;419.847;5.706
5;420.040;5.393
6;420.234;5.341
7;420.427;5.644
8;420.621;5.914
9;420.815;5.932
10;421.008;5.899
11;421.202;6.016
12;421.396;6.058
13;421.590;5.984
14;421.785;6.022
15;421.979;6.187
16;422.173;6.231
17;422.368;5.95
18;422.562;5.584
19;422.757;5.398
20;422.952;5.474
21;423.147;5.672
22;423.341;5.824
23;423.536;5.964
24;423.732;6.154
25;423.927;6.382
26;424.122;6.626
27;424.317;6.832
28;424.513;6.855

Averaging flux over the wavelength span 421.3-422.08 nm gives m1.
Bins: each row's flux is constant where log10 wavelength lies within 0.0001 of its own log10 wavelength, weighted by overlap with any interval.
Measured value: 6.06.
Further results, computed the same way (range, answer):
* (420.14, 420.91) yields 5.71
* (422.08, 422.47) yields 6.08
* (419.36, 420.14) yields 5.71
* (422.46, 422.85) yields 5.5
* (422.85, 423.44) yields 5.66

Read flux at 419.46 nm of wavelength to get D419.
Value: 5.857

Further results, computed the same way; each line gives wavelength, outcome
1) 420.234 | 5.341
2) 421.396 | 6.058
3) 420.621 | 5.914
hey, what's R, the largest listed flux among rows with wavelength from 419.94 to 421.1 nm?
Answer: 5.932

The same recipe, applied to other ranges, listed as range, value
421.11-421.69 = 6.058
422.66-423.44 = 5.824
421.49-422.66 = 6.231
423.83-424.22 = 6.626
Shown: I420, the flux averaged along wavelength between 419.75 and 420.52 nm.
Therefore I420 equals 5.52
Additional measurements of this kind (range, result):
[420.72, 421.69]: 5.98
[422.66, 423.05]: 5.43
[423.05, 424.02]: 6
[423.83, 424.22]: 6.52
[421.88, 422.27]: 6.22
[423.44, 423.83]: 6.05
